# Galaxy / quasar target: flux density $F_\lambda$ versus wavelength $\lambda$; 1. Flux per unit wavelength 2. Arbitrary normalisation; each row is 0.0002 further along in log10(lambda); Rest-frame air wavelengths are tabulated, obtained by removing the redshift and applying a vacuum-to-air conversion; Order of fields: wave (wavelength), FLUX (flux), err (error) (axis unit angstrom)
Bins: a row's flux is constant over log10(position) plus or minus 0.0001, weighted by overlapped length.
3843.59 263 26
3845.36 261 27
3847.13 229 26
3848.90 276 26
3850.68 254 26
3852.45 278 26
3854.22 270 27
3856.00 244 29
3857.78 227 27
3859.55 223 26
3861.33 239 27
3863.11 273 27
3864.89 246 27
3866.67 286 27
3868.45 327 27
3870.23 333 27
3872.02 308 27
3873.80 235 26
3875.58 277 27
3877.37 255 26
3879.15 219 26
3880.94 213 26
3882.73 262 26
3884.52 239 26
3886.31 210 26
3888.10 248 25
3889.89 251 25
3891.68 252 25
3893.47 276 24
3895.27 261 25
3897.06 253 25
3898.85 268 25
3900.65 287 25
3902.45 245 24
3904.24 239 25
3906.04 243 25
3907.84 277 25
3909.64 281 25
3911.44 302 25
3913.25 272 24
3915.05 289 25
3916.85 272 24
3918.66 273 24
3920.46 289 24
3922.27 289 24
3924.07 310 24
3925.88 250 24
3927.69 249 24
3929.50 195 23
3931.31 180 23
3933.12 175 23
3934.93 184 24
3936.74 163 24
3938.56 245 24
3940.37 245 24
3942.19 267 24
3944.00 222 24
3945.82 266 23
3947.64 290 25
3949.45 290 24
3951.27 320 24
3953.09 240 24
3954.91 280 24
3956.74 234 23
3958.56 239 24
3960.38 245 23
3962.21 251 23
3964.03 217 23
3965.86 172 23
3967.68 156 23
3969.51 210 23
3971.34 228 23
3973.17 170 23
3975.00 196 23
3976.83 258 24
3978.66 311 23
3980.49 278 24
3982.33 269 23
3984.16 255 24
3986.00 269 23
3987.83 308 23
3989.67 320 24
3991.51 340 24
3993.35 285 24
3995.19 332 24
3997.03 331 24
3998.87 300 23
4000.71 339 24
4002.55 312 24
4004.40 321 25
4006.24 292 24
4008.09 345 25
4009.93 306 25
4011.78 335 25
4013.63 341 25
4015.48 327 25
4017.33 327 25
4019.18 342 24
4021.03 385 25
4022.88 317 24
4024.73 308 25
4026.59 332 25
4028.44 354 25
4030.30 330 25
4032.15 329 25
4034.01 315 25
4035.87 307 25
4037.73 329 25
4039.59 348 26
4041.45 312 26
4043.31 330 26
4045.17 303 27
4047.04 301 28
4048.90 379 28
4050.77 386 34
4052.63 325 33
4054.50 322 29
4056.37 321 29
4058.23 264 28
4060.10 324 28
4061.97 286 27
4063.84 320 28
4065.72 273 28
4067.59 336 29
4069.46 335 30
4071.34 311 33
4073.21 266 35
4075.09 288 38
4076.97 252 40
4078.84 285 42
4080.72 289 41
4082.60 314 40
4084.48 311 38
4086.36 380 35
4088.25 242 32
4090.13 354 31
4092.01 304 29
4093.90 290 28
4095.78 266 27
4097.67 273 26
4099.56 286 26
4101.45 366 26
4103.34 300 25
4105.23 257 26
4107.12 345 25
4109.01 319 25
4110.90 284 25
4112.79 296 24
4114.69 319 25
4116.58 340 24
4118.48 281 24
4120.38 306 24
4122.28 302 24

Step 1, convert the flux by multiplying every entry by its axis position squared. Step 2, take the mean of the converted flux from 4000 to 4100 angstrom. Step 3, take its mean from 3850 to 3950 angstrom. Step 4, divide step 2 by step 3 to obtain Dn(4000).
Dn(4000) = 1.33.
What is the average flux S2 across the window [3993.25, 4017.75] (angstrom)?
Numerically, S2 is 322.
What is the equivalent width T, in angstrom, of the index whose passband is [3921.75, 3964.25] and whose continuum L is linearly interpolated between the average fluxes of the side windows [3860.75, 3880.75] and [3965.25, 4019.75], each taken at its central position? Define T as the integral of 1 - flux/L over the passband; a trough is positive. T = 5.5 angstrom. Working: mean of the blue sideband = 271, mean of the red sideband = 286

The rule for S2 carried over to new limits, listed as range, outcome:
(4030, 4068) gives 321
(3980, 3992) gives 290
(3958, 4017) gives 278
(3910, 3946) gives 247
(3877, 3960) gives 252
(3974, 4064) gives 316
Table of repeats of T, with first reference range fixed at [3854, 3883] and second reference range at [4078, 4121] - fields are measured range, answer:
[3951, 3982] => 4.98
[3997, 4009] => -1.38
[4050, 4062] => -0.95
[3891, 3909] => 0.42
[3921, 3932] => 0.95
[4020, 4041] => -2.90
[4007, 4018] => -1.59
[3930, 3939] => 2.85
